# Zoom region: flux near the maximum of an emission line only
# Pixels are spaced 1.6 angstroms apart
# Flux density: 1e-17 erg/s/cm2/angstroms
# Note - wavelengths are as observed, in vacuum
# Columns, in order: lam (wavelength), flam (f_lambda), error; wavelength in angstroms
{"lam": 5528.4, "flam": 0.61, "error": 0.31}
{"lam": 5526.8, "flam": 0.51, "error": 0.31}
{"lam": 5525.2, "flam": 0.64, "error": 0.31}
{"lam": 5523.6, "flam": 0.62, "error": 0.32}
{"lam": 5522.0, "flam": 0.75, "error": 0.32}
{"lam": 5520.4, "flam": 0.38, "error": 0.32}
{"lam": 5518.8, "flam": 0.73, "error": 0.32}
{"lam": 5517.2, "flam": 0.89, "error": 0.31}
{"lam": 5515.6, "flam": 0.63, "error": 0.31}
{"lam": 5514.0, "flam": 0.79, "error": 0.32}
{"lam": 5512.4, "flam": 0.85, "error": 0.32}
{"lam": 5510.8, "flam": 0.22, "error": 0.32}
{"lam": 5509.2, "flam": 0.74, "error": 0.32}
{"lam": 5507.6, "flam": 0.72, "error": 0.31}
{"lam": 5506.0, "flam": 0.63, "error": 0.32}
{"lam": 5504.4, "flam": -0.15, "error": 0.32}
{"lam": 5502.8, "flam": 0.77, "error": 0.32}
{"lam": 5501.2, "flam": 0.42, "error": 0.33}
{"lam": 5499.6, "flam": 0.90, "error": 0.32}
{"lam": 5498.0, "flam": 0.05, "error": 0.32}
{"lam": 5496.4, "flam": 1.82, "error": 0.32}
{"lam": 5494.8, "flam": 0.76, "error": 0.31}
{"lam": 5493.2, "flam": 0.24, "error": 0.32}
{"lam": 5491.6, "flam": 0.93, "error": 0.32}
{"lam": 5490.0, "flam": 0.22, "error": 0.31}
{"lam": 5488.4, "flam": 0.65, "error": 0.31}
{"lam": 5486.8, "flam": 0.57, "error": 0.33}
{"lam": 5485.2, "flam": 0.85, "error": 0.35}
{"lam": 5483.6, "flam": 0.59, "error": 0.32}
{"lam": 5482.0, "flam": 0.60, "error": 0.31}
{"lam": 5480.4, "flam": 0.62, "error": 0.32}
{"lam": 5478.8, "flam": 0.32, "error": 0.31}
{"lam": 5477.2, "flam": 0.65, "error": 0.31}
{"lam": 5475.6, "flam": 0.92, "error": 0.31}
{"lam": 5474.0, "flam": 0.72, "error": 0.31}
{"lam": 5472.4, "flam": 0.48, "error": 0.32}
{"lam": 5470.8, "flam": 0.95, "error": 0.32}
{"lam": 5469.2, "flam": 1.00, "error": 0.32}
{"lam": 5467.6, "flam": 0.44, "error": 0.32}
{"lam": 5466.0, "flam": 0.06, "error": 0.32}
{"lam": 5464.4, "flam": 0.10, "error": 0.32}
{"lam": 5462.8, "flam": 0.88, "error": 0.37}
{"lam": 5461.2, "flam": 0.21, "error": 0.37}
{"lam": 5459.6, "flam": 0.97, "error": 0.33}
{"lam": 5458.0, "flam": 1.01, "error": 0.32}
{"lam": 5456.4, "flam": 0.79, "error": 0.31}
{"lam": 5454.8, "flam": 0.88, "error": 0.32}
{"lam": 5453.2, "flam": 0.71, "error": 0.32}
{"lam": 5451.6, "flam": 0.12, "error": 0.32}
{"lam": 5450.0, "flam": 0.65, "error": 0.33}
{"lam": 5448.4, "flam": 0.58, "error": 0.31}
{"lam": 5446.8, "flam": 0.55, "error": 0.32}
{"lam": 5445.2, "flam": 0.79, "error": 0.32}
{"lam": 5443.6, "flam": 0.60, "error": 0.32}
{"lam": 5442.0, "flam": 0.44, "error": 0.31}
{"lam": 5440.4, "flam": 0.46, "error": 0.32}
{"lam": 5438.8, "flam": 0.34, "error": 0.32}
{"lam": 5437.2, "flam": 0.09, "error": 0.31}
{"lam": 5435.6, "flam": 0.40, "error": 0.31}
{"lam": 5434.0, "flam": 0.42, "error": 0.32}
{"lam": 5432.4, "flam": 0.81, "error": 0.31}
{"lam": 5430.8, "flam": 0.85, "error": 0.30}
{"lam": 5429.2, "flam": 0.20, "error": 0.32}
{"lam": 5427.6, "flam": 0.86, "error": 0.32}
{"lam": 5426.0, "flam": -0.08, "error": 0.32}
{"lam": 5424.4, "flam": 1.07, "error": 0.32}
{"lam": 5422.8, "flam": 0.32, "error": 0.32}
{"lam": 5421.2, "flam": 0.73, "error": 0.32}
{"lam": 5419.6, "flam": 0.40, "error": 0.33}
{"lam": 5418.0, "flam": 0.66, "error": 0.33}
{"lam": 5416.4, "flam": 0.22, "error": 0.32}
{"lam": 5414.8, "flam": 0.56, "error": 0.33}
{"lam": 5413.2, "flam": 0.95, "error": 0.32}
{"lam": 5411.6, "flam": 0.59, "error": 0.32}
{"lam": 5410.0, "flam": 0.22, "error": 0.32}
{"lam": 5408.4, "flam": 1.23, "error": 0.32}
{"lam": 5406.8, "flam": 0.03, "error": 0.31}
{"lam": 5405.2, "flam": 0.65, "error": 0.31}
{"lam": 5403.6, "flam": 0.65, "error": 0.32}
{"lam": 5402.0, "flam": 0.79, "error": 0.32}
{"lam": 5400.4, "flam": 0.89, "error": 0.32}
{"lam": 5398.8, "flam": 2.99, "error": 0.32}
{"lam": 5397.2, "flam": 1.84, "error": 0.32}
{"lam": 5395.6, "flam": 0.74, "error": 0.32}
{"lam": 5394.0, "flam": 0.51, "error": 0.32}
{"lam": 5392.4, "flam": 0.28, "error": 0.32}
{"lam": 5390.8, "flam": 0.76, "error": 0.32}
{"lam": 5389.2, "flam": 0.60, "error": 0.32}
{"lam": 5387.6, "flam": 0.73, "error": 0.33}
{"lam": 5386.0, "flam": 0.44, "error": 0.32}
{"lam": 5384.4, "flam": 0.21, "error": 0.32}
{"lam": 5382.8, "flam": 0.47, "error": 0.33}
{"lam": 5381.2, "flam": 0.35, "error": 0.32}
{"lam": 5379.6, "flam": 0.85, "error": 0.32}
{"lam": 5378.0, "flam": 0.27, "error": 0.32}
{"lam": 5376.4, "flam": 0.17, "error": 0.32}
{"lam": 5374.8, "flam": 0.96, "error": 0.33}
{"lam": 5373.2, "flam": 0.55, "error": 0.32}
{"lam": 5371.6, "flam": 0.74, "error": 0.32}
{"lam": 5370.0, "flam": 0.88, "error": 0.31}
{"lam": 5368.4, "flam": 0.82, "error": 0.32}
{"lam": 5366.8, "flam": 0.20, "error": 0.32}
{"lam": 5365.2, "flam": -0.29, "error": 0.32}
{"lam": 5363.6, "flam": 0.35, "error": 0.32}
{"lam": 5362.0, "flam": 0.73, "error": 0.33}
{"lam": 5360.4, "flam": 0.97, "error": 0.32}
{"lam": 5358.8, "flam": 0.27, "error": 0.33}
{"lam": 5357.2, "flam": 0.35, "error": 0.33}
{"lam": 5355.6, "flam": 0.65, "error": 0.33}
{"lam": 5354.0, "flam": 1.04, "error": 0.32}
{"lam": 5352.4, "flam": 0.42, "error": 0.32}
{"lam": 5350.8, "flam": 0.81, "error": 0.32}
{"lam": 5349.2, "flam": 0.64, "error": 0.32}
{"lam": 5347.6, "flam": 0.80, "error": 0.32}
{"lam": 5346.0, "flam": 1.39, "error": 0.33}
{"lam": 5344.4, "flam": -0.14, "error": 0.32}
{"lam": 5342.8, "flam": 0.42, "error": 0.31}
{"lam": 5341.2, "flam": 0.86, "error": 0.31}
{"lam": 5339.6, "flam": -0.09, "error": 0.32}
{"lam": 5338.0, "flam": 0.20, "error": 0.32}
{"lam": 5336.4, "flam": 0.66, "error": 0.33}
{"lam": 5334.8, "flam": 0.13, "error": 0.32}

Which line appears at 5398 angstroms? [O III]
